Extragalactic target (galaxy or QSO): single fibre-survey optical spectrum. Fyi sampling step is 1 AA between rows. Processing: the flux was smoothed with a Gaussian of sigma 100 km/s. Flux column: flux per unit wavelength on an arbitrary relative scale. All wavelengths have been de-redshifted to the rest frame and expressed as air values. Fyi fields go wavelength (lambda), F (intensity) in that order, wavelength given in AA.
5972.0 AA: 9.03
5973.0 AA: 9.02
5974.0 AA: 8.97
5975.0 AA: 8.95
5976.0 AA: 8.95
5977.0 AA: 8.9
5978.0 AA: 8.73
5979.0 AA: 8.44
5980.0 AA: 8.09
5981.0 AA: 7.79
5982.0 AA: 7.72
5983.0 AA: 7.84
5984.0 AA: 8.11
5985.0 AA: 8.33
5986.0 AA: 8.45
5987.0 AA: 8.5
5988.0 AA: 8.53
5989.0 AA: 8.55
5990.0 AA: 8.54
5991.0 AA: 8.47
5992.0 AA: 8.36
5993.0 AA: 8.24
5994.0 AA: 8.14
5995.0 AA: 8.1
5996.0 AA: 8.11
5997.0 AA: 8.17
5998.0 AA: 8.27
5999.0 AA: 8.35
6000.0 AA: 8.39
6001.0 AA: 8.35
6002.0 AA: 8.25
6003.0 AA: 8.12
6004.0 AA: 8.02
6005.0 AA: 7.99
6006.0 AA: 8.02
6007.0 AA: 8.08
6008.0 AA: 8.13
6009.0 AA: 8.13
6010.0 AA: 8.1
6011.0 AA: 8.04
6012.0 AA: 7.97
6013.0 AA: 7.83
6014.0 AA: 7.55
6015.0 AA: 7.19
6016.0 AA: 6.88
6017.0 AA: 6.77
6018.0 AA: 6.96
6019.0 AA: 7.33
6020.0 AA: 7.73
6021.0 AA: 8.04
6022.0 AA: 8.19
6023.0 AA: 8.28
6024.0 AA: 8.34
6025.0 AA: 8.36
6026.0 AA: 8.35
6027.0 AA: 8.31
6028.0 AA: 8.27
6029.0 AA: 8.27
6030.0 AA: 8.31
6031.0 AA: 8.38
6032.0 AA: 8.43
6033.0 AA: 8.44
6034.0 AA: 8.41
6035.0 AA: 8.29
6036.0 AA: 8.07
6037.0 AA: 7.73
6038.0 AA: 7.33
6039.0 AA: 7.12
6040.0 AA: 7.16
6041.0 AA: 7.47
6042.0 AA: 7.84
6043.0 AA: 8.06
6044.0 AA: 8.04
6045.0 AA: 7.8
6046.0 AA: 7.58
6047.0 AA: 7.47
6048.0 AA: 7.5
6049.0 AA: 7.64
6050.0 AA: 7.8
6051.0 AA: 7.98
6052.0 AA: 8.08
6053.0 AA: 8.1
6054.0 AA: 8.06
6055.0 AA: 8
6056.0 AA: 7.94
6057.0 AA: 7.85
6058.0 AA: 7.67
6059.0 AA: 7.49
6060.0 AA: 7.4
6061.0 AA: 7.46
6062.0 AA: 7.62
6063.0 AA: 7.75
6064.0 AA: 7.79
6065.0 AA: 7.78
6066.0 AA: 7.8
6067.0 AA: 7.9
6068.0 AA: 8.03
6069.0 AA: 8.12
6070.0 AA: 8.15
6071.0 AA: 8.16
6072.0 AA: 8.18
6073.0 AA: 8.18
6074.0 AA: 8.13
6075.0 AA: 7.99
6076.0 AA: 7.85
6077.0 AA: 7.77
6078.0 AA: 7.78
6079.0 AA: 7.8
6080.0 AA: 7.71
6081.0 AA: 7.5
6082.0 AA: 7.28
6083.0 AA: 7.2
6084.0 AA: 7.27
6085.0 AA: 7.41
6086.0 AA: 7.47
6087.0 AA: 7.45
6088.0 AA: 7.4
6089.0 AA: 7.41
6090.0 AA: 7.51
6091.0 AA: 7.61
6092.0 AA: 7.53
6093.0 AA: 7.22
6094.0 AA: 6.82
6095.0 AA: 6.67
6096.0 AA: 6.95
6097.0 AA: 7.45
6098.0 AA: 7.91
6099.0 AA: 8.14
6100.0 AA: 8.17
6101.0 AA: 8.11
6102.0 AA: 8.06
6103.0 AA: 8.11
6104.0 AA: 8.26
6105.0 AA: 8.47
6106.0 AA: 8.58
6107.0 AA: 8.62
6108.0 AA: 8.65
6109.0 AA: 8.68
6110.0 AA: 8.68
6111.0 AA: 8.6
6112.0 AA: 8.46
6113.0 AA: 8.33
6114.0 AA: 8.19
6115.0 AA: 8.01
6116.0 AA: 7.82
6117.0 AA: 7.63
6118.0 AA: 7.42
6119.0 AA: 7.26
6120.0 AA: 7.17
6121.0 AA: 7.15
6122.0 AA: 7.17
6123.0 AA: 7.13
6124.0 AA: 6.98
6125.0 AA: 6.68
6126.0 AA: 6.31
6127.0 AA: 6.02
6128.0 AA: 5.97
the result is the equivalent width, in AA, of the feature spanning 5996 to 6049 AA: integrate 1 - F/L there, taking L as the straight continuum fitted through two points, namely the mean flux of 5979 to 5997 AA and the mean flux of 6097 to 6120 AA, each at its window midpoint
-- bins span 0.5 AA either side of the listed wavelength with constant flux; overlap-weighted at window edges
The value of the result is 1.8 AA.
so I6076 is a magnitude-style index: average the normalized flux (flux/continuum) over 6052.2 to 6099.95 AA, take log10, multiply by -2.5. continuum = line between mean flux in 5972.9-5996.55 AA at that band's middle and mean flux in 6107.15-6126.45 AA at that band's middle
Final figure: 0.035 mag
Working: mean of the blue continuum 8.4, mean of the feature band 7.68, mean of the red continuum 7.72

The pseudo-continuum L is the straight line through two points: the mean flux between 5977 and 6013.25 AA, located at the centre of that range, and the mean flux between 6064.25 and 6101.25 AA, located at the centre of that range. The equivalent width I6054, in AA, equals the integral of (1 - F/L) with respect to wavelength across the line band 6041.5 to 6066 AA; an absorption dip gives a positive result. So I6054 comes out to 0.22 AA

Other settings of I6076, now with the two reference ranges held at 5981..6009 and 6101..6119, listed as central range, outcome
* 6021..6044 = 0.021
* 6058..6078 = 0.049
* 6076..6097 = 0.116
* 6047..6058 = 0.049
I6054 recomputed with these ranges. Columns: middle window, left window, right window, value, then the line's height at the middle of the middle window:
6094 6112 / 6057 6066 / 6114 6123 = -1.4 AA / 7.52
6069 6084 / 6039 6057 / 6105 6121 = 0.2 AA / 7.93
